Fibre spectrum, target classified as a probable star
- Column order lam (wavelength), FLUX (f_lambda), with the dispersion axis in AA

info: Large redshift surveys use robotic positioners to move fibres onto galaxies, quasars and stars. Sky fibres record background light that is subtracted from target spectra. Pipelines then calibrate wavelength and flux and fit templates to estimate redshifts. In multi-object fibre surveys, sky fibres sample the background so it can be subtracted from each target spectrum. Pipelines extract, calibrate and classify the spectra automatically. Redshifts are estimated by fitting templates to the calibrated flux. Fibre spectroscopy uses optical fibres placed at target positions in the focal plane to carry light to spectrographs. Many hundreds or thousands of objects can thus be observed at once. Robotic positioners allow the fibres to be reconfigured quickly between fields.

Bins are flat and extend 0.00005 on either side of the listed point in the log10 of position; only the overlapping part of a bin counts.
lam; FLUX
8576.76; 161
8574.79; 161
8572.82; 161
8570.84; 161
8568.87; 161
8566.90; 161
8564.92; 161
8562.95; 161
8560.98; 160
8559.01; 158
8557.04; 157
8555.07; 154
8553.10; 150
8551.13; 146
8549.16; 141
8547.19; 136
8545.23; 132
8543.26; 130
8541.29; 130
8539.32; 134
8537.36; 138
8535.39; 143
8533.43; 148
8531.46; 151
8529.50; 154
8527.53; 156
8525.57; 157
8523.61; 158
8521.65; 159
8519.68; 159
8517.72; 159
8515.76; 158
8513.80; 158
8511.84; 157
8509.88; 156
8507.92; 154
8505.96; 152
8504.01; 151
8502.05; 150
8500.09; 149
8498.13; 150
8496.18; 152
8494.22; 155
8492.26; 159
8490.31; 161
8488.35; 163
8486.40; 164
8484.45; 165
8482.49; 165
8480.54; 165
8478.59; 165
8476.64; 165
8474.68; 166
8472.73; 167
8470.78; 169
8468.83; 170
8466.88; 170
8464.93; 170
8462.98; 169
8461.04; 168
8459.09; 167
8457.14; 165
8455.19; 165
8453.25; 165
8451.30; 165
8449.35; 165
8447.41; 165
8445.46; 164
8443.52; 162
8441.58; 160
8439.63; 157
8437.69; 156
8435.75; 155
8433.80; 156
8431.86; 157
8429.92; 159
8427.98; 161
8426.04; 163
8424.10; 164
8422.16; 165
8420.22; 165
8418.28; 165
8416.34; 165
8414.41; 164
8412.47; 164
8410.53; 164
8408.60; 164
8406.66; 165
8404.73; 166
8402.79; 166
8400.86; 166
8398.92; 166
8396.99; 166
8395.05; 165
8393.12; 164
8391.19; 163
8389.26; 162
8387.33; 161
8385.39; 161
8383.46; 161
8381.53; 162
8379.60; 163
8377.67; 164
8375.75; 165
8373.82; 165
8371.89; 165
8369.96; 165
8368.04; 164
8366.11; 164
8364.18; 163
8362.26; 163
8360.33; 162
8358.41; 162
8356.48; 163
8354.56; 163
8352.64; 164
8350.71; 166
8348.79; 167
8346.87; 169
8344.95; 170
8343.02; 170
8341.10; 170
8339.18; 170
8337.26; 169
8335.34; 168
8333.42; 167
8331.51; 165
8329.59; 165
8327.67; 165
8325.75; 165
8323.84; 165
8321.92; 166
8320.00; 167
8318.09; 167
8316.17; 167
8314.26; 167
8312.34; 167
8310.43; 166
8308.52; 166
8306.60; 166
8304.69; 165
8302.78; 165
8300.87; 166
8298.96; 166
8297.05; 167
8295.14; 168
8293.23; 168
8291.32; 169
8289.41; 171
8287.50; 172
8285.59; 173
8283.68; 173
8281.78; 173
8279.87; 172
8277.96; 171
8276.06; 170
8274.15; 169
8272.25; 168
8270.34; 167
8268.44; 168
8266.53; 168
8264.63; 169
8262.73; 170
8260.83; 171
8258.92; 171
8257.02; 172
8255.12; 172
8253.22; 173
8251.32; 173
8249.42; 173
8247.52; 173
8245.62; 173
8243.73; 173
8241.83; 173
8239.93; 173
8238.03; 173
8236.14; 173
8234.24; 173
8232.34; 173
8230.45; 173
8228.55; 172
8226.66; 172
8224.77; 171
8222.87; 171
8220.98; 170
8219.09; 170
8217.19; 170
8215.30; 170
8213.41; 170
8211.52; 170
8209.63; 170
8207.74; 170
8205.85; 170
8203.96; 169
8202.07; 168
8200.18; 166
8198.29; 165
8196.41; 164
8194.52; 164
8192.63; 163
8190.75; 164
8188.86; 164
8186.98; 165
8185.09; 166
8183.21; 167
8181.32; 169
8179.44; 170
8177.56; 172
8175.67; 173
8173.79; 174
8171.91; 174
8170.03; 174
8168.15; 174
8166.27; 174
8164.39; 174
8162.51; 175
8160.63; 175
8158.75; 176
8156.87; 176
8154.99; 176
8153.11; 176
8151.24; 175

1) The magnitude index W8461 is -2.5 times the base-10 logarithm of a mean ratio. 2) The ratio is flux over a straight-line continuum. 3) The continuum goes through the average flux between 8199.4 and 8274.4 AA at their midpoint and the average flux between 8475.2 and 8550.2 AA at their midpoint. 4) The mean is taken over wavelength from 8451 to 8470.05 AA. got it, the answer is -0.08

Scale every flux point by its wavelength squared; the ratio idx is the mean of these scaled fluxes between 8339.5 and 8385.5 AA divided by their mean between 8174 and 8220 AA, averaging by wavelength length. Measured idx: 1.0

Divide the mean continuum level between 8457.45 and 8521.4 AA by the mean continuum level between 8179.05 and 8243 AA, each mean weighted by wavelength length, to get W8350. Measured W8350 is 1.0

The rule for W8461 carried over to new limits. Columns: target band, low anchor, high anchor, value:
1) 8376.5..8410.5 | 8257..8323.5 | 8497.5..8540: -0.02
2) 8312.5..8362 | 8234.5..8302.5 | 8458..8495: 0.02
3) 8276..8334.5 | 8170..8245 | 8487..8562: -0.02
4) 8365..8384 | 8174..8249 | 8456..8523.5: 0.00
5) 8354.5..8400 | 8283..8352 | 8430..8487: 0.02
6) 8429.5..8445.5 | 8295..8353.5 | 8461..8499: 0.04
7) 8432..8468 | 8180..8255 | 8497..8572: -0.05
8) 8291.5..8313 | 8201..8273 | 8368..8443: 0.01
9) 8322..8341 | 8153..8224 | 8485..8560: -0.03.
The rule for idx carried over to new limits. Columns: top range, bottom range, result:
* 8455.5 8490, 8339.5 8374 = 1.04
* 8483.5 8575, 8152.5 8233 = 0.97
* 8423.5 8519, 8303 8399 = 1.00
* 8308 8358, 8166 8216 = 1.02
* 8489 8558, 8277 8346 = 0.94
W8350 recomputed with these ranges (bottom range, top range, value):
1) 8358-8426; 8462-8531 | 0.97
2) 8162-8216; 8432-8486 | 0.97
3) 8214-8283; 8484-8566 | 0.89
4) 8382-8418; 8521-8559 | 0.89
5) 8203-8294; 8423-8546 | 0.92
